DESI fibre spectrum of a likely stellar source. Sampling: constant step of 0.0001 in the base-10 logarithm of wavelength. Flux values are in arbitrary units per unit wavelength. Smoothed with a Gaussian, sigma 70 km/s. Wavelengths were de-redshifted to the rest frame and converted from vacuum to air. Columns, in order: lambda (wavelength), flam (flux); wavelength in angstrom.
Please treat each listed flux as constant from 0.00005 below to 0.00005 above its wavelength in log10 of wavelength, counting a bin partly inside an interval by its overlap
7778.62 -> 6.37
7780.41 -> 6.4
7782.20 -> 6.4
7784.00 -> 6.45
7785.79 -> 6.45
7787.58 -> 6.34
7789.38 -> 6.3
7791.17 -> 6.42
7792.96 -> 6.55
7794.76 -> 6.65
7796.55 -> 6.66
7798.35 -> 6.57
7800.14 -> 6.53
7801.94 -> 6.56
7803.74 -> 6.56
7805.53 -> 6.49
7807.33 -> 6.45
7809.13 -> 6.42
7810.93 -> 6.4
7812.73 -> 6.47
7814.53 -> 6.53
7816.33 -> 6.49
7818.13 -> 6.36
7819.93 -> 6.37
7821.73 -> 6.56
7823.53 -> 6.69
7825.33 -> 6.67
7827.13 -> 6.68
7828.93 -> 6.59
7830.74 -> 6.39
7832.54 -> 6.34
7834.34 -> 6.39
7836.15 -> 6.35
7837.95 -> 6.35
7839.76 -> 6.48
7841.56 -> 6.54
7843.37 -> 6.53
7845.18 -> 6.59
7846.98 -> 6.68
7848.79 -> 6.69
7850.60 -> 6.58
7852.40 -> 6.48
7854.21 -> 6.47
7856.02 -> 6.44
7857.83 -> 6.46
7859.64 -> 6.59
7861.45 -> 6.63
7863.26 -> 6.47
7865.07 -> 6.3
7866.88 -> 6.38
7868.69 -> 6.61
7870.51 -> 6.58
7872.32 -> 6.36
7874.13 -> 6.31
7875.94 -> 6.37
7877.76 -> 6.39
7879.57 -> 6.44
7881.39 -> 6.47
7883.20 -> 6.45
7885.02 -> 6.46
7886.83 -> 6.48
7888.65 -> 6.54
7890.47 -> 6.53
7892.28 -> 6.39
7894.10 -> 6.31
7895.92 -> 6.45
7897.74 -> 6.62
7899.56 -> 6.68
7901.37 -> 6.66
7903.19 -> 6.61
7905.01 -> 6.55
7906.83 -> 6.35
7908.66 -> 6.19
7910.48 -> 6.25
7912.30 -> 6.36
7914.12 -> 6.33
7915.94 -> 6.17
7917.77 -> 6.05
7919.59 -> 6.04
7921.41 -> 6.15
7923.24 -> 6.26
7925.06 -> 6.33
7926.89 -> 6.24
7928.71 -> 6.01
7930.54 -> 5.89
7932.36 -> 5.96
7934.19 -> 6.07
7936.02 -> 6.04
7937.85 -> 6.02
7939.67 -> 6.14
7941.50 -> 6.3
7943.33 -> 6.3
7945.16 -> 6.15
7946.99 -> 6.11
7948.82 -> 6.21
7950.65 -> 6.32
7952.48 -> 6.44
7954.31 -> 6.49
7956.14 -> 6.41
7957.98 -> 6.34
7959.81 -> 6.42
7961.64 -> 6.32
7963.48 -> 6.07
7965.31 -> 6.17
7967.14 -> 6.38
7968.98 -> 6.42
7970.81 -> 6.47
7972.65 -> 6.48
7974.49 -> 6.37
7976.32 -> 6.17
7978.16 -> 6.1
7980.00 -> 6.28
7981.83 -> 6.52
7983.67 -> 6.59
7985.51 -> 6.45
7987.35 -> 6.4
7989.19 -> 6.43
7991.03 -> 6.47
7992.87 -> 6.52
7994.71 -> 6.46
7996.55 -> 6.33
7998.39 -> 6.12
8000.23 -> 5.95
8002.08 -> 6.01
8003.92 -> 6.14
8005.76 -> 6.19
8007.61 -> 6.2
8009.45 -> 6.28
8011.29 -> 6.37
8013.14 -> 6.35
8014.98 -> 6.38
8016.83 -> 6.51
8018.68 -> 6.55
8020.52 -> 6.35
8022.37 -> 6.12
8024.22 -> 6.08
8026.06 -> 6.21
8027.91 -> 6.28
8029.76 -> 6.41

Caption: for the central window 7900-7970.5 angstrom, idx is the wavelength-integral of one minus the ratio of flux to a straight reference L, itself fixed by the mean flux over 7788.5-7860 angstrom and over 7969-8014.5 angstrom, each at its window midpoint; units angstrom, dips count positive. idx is 1.4 angstrom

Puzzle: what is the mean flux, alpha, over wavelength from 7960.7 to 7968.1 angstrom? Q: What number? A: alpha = 6.24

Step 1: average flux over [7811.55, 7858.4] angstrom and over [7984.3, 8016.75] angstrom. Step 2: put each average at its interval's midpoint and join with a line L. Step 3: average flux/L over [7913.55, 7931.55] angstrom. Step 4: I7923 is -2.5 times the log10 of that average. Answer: 0.04 mag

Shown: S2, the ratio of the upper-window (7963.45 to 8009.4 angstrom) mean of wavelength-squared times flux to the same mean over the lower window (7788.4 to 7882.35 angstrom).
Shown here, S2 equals 1.01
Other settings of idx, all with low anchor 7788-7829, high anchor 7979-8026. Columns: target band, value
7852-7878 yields 0.01 angstrom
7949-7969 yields 0.09 angstrom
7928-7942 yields 0.75 angstrom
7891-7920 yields 0.16 angstrom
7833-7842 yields 0.11 angstrom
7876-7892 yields -0.05 angstrom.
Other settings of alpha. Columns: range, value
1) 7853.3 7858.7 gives 6.45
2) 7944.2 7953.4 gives 6.25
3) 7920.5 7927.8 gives 6.24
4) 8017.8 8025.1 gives 6.28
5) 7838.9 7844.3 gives 6.51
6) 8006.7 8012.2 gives 6.29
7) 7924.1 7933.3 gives 6.09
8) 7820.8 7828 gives 6.65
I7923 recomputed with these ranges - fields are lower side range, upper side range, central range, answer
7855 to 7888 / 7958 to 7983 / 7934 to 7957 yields 0.021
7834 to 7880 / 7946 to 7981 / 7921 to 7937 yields 0.047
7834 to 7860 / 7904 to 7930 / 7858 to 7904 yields -0.019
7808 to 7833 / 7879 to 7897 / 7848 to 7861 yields -0.010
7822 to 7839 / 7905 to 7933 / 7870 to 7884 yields -0.015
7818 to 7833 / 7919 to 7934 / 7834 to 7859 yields -0.010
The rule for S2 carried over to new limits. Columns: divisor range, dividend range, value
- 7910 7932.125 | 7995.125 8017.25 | 1.03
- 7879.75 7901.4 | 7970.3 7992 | 1.01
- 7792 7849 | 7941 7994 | 1.01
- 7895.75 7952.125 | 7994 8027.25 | 1.02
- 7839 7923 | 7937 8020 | 1.00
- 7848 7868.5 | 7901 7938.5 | 0.97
